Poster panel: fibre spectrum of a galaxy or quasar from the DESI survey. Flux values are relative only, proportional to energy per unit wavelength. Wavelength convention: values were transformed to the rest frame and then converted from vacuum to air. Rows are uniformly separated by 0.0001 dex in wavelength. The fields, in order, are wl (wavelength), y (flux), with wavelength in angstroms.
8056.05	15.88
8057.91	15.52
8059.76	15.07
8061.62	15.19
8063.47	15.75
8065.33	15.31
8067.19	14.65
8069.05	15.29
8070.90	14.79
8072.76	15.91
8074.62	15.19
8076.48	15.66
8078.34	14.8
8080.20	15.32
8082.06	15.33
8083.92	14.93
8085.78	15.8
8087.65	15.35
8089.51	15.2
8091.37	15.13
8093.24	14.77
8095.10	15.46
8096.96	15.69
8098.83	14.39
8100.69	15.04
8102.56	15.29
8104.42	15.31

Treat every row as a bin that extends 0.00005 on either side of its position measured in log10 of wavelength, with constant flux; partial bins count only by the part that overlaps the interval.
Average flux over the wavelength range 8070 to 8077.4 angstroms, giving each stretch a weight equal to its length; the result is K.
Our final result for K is 15.4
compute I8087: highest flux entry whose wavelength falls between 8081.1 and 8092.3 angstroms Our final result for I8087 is 15.8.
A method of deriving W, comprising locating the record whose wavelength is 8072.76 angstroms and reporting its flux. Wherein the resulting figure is 15.91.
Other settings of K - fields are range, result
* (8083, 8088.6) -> 15.3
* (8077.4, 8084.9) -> 15.1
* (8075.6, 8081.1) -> 15.3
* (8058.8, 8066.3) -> 15.3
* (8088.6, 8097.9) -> 15.2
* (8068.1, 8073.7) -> 15.3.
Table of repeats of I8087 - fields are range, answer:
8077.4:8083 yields 15.33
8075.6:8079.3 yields 15.66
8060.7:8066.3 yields 15.75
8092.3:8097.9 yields 15.69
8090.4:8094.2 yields 15.13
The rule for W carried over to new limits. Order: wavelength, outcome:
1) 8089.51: 15.2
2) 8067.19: 14.65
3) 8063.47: 15.75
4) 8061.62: 15.19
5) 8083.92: 14.93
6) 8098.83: 14.39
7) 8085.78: 15.8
